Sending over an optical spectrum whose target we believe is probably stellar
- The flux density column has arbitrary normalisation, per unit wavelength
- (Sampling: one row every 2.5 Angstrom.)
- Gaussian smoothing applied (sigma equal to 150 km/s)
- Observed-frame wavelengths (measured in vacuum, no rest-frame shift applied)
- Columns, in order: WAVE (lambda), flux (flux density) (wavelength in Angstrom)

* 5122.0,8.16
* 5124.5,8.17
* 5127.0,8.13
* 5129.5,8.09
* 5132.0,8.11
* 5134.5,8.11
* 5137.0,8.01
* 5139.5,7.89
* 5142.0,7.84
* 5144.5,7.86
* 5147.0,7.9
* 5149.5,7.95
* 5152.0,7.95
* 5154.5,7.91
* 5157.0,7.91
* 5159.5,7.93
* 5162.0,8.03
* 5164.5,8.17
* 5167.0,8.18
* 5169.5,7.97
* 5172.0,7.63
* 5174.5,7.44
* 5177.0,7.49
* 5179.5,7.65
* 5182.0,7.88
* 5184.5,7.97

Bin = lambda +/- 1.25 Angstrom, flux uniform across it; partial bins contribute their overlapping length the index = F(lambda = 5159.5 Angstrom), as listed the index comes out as 7.93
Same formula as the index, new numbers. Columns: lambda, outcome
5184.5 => 7.97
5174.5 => 7.44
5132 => 8.11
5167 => 8.18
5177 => 7.49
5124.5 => 8.17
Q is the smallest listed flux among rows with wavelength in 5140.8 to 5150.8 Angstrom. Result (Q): 7.84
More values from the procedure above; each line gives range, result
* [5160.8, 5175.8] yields 7.44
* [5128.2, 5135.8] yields 8.09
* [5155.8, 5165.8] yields 7.91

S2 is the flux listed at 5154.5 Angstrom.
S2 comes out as 7.91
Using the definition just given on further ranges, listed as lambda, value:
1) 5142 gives 7.84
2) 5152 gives 7.95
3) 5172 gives 7.63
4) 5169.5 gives 7.97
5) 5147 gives 7.9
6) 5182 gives 7.88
